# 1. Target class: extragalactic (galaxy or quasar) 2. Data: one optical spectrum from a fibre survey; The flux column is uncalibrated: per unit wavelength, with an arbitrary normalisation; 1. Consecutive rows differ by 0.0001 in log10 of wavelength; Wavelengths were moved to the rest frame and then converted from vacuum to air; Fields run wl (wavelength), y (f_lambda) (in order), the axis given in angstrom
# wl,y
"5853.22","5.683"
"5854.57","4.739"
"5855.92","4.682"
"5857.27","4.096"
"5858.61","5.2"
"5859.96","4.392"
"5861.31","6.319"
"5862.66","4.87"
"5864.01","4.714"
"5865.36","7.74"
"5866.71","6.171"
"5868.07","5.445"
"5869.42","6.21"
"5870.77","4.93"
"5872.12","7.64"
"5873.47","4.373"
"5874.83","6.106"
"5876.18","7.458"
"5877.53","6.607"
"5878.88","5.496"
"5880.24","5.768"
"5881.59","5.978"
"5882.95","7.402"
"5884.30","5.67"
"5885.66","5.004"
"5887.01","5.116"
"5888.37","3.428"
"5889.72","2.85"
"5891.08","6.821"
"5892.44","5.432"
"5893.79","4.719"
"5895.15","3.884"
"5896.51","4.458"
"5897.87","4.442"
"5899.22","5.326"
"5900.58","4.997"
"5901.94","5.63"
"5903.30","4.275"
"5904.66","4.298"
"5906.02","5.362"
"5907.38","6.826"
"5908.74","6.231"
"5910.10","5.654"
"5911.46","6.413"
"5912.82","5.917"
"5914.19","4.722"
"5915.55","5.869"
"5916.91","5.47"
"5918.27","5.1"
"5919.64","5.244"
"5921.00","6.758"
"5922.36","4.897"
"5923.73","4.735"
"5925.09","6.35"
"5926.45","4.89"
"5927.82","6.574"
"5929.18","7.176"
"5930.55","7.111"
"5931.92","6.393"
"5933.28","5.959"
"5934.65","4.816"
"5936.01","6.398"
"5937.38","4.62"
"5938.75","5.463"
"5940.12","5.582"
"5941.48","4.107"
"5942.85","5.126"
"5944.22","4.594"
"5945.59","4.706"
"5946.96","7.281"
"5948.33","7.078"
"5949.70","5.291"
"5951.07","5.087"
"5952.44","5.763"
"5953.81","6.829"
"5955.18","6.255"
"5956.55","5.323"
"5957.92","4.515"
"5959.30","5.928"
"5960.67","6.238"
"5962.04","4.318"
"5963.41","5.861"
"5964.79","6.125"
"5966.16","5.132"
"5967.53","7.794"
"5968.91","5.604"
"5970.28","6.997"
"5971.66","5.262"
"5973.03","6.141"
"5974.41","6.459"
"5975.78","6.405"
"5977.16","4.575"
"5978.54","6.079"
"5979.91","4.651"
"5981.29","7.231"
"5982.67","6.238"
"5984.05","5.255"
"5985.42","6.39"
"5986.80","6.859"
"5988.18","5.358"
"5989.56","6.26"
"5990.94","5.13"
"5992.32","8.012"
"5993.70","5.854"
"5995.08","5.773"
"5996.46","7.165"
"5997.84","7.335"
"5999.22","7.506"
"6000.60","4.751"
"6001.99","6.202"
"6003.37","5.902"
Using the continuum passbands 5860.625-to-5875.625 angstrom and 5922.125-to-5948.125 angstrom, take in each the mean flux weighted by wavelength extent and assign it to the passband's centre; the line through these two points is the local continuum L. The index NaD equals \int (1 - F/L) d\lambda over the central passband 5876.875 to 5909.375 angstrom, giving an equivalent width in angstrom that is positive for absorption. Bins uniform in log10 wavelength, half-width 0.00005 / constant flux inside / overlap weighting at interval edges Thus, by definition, 3.1 angstrom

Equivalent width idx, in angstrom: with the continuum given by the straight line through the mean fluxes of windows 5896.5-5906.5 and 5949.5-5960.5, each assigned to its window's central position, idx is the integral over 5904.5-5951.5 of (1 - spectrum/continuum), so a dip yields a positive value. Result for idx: -3.8 angstrom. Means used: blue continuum 4.87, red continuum 5.67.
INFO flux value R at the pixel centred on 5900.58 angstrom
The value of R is 4.997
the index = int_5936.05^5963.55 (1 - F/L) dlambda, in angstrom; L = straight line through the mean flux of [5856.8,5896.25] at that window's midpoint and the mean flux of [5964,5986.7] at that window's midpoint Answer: 1.83 angstrom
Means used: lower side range 5.51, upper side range 6.04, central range 5.51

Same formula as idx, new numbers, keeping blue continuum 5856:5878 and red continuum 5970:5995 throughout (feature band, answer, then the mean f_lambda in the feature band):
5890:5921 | 2.73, 5.32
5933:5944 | 1.33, 5.2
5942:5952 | 0.62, 5.57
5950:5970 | 0.66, 5.79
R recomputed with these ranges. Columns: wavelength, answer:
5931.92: 6.393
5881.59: 5.978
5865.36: 7.74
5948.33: 7.078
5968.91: 5.604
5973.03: 6.141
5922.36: 4.897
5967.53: 7.794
